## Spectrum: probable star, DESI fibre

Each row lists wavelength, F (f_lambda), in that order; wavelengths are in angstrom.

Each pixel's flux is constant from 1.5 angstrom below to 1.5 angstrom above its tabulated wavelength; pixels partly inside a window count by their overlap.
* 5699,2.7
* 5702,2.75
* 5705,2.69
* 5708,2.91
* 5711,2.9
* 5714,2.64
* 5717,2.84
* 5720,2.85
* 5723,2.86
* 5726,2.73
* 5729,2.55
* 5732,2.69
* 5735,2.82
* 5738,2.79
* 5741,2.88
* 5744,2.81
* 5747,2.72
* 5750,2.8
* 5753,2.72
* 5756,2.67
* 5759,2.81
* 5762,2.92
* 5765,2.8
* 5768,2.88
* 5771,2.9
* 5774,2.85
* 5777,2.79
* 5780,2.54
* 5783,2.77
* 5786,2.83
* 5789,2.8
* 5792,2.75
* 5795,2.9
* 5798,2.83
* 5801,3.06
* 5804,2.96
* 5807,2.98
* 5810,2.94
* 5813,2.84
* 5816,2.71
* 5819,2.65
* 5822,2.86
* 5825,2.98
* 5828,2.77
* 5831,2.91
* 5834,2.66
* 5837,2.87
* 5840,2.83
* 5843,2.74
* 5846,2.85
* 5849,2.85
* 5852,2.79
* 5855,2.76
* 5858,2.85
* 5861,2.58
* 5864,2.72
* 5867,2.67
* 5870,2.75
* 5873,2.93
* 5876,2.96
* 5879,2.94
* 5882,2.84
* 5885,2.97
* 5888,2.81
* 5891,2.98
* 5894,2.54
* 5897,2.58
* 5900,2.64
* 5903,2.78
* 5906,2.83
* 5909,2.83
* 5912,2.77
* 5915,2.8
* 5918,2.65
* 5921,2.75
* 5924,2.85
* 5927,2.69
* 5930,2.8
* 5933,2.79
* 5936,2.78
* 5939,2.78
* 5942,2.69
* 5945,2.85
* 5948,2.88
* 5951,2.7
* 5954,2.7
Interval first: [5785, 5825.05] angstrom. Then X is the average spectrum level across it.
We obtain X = 2.86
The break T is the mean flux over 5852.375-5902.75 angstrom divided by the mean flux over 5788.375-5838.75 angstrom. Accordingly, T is 1.0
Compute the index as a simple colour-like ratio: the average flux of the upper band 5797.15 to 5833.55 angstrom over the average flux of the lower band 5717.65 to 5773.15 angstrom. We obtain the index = 1.03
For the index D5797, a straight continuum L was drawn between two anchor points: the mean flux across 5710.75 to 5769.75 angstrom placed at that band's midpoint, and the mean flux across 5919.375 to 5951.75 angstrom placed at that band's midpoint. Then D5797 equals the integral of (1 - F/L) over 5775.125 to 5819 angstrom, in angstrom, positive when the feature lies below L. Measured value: -0.76 angstrom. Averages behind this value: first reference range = 2.78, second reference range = 2.78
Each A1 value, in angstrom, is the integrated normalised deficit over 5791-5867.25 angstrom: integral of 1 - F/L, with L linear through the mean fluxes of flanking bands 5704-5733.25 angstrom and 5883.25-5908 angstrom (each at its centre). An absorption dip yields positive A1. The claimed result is -1.5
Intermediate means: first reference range 2.77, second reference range 2.77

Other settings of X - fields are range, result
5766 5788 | 2.79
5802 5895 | 2.83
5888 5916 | 2.75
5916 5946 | 2.76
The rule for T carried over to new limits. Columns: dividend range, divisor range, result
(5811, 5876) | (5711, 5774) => 1.00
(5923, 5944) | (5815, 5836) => 0.99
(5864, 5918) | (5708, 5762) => 1.01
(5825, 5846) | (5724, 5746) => 1.02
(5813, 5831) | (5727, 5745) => 1.02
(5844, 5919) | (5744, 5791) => 1.00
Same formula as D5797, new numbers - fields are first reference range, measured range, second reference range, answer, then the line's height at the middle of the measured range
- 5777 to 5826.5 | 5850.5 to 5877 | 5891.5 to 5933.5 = 0.1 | 2.78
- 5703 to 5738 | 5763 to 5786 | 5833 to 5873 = -0.2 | 2.77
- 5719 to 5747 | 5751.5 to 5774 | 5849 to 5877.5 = -0.3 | 2.77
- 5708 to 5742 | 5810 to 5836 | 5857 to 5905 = -0.2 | 2.78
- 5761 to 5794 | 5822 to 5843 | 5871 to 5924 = -0.2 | 2.8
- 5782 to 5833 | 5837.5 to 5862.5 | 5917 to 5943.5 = 0.3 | 2.82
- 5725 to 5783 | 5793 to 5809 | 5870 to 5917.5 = -0.9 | 2.78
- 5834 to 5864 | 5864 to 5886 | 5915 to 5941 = -0.6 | 2.77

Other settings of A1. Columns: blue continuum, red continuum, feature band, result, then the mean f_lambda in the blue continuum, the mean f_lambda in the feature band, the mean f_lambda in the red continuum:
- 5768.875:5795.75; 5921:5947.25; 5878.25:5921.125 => 0.1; 2.79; 2.78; 2.78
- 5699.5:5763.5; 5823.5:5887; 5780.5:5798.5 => 0.0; 2.78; 2.8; 2.82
